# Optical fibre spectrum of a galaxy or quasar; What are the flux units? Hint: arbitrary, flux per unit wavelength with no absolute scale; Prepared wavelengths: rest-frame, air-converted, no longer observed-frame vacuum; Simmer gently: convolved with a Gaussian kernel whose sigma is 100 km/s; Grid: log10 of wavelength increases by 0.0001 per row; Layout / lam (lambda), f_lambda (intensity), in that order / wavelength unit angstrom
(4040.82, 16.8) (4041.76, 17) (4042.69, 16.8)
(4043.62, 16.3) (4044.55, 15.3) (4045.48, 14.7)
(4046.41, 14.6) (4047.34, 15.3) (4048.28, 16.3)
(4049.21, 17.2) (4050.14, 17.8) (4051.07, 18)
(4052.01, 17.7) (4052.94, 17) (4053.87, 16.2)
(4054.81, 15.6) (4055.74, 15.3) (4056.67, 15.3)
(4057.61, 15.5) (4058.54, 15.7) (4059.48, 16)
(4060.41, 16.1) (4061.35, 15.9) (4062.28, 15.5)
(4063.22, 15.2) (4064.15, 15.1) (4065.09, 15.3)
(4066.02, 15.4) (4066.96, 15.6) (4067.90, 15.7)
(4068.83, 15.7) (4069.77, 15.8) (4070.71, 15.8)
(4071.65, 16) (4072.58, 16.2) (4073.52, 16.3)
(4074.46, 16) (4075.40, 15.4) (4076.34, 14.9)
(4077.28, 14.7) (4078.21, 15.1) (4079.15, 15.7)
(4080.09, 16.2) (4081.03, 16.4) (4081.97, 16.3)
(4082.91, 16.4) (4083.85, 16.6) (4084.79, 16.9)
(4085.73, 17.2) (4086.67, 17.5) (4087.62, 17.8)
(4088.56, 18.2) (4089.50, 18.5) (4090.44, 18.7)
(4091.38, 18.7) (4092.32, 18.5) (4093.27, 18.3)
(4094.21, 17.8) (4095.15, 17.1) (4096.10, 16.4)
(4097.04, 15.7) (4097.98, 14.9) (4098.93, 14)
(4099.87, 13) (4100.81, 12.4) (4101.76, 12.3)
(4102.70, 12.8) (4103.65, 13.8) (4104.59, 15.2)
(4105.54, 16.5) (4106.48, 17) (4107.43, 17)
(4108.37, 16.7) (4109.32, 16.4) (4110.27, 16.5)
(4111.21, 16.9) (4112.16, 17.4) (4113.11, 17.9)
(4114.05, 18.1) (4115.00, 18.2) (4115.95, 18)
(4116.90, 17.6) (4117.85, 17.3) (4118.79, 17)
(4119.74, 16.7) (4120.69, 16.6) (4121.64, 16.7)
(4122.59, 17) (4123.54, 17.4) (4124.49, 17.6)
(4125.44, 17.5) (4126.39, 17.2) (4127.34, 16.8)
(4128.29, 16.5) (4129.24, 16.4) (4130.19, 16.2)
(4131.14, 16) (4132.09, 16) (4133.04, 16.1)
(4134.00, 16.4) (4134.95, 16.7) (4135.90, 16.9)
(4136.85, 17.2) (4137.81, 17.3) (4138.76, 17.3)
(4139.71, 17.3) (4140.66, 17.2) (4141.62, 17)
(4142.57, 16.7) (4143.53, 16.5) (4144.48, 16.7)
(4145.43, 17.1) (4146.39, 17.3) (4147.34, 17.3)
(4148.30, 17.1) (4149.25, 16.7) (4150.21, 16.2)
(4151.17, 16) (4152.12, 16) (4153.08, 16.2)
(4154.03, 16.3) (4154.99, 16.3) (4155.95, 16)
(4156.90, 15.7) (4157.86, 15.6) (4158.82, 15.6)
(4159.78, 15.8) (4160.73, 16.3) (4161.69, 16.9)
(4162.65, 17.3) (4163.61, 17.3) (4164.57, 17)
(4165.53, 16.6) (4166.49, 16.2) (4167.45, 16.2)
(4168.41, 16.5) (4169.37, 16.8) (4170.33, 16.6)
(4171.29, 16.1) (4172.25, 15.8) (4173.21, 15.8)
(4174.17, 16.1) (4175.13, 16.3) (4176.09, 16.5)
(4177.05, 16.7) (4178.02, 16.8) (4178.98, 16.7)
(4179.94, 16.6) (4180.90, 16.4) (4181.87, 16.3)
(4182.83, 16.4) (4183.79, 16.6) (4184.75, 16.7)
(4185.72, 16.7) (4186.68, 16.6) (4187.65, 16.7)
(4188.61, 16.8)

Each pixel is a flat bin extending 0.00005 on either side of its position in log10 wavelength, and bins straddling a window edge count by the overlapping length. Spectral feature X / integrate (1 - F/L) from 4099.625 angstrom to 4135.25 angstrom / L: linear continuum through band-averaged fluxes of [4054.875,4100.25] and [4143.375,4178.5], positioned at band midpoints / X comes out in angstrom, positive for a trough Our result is -0.18 angstrom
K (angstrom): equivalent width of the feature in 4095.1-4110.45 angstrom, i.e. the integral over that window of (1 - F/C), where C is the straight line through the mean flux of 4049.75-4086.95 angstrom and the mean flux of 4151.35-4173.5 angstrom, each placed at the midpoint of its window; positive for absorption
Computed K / 1.0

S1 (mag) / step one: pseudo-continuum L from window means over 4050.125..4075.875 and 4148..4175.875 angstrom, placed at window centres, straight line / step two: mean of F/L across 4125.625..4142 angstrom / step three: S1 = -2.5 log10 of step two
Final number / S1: -0.035 mag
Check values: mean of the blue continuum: 15.9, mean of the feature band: 16.7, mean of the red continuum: 16.3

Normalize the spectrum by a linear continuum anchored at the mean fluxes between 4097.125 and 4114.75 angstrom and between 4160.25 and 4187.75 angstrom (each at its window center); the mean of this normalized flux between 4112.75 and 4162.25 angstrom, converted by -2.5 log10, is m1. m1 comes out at -0.05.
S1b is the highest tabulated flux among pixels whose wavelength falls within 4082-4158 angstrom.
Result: 18.7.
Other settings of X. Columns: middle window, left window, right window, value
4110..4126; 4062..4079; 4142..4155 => -1.1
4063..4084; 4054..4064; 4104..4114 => 0.3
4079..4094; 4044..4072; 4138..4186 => -1.3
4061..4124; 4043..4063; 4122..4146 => 0.6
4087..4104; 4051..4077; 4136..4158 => 0.1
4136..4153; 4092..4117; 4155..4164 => -0.7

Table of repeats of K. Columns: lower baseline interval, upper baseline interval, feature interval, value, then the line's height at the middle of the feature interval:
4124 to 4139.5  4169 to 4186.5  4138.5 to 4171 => 0.08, 16.6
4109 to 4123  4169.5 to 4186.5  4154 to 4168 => 0.26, 16.7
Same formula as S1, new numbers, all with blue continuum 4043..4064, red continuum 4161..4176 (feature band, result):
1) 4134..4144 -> -0.04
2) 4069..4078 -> 0.03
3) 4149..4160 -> 0.03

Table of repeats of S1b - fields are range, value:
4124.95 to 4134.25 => 17.5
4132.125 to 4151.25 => 17.3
